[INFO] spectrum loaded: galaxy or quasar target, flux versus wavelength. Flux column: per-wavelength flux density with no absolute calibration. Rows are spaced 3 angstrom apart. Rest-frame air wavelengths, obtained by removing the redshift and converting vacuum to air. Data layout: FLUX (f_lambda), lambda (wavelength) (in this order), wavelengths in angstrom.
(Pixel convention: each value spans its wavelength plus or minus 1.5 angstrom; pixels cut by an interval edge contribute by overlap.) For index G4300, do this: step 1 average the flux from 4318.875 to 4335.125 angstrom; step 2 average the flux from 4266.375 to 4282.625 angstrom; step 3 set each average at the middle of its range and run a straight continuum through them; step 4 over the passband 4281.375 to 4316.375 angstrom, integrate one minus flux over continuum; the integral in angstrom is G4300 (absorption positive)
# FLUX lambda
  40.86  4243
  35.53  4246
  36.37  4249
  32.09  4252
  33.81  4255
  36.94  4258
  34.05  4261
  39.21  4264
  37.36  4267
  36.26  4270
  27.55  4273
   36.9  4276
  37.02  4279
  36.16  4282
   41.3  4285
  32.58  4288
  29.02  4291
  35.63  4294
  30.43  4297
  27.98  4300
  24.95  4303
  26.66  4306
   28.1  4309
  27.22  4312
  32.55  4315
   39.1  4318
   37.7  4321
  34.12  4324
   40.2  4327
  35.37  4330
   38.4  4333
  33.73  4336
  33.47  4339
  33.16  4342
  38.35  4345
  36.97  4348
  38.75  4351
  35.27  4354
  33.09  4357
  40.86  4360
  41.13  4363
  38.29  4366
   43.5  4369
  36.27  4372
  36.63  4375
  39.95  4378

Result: 4.9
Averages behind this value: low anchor 35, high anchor 37.1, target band 30.9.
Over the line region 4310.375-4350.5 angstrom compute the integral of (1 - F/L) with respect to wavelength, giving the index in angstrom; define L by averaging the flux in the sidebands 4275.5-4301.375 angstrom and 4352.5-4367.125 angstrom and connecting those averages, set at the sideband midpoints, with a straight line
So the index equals 0.8 angstrom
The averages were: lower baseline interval 34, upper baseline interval 37.7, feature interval 35.5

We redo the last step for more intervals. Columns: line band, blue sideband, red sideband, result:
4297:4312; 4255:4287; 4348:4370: 3.9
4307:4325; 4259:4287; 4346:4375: 2.0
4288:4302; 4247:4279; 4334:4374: 2.0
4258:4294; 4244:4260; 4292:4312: -3.6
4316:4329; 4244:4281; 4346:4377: -0.2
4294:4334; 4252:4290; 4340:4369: 4.4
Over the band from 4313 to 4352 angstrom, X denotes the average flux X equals 36.1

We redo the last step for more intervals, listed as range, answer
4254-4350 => 34.2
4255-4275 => 35.2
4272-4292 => 34.7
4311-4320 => 33.5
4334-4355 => 35.7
